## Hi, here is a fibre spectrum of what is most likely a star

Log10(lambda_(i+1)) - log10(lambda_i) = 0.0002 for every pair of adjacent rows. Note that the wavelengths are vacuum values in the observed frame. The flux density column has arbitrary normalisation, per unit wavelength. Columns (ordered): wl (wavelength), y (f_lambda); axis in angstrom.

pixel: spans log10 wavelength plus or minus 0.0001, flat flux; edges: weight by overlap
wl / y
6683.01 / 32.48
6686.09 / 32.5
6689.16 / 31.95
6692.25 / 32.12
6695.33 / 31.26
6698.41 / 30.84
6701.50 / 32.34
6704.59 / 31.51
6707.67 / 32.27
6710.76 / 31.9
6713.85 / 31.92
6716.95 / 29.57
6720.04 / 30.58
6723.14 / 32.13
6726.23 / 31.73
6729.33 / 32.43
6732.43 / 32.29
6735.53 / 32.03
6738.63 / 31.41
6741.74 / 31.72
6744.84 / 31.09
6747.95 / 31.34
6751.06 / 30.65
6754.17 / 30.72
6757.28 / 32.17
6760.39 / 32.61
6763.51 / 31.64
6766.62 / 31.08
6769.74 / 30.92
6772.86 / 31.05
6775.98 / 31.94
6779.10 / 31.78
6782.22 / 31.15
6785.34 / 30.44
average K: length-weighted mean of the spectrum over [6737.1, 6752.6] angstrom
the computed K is 31.2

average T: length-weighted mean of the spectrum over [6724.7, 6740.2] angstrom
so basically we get 32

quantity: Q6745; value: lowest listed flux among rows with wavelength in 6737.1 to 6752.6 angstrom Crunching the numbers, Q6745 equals 30.65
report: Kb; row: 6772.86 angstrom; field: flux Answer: 31.05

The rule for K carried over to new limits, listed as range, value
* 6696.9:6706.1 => 31.5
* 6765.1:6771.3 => 31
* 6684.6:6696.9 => 32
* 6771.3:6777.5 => 31.5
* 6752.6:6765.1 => 31.8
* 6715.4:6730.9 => 31.3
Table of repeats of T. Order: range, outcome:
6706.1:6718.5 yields 31.4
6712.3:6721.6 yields 30.7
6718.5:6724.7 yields 31.4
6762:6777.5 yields 31.3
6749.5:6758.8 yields 31.2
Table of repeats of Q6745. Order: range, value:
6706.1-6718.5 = 29.57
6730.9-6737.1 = 32.03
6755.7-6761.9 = 32.17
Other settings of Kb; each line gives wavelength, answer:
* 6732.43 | 32.29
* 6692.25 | 32.12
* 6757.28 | 32.17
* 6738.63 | 31.41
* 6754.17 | 30.72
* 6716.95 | 29.57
